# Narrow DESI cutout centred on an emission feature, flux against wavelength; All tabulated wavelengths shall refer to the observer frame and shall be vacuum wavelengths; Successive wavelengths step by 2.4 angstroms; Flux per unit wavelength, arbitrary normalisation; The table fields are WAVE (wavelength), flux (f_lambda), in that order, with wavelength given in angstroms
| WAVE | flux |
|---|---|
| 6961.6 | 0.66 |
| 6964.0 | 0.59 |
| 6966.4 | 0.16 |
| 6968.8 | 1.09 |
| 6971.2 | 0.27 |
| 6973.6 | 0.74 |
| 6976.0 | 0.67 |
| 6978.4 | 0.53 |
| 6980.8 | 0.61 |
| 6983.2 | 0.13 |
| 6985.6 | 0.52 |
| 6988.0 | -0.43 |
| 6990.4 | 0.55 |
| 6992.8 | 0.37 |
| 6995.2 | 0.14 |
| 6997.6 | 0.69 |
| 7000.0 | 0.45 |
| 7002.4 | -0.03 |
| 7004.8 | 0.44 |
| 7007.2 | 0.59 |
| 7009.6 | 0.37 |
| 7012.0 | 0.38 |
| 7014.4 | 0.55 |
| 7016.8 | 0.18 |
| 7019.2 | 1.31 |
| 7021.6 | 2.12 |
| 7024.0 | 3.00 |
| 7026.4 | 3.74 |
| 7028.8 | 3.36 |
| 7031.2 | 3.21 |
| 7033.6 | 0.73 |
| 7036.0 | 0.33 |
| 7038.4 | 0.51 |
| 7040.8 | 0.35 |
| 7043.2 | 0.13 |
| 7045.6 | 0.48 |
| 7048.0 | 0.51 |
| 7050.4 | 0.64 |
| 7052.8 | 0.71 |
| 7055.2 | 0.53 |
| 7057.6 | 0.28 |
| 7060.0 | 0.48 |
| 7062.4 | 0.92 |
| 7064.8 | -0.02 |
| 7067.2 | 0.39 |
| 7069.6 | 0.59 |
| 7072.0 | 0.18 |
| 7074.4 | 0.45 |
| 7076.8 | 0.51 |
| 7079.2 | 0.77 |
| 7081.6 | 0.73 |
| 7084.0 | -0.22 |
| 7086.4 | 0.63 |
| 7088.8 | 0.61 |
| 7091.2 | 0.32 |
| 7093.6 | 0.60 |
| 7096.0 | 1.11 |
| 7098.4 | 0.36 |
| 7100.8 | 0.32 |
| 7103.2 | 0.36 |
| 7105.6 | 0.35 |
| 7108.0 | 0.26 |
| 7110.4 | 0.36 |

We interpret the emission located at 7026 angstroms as [O II] 3727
